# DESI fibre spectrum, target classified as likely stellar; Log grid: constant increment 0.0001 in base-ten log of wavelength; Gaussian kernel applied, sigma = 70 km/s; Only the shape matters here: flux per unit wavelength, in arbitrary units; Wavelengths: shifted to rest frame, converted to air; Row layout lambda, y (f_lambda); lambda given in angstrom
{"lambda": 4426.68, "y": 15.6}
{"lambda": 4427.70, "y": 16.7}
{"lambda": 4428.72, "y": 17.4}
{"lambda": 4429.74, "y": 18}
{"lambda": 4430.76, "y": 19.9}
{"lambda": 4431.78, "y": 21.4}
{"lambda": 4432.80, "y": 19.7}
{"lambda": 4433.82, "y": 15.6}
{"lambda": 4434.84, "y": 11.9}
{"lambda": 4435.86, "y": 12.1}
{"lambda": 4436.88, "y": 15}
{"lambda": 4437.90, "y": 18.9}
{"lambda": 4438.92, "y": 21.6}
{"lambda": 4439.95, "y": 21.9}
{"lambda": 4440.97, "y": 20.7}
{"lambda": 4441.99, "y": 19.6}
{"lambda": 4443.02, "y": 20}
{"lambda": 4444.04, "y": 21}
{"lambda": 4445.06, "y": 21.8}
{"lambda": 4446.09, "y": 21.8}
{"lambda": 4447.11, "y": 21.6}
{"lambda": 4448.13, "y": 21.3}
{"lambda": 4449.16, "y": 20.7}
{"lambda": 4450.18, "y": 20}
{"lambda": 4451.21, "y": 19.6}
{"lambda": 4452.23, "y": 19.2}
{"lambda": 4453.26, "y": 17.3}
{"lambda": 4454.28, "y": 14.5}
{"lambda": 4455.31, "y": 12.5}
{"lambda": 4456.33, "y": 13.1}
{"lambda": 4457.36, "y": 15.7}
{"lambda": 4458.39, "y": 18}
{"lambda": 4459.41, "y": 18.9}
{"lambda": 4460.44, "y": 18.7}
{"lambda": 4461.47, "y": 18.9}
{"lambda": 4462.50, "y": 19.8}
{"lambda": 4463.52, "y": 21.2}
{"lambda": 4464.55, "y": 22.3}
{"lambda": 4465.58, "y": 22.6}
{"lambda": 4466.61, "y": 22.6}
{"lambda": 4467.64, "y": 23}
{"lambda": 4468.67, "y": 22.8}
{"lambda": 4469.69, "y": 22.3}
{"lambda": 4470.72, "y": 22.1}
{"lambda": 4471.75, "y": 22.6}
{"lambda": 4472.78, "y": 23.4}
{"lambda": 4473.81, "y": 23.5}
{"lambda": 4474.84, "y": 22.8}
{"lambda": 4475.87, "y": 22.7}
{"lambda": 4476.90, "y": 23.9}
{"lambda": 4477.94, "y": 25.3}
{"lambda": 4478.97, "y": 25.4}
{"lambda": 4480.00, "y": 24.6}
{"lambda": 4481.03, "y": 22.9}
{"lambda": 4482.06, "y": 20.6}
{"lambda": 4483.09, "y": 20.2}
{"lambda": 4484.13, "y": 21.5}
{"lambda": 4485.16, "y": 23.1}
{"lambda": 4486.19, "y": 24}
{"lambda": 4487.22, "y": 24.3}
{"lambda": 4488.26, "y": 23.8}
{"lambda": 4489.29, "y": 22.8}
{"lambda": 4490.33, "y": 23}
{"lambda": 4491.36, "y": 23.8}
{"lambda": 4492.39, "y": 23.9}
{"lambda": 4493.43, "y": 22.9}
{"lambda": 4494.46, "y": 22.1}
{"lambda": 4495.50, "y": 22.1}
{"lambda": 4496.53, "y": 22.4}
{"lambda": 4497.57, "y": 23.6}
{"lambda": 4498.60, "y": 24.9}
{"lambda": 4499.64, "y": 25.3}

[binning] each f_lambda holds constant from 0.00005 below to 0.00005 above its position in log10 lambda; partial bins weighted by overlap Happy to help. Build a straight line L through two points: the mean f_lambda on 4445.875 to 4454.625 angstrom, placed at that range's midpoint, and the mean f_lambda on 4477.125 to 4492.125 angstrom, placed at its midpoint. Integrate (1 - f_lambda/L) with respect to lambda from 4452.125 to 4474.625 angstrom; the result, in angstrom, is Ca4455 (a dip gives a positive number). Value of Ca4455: 1.3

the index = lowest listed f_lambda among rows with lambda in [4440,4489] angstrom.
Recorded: 12.5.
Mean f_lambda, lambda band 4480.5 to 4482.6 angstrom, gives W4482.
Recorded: 21.8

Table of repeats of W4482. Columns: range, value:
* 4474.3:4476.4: 22.8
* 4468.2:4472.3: 22.5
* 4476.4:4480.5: 24.8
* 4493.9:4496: 22.1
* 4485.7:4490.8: 23.6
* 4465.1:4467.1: 22.6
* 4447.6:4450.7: 20.7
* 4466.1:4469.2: 22.8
